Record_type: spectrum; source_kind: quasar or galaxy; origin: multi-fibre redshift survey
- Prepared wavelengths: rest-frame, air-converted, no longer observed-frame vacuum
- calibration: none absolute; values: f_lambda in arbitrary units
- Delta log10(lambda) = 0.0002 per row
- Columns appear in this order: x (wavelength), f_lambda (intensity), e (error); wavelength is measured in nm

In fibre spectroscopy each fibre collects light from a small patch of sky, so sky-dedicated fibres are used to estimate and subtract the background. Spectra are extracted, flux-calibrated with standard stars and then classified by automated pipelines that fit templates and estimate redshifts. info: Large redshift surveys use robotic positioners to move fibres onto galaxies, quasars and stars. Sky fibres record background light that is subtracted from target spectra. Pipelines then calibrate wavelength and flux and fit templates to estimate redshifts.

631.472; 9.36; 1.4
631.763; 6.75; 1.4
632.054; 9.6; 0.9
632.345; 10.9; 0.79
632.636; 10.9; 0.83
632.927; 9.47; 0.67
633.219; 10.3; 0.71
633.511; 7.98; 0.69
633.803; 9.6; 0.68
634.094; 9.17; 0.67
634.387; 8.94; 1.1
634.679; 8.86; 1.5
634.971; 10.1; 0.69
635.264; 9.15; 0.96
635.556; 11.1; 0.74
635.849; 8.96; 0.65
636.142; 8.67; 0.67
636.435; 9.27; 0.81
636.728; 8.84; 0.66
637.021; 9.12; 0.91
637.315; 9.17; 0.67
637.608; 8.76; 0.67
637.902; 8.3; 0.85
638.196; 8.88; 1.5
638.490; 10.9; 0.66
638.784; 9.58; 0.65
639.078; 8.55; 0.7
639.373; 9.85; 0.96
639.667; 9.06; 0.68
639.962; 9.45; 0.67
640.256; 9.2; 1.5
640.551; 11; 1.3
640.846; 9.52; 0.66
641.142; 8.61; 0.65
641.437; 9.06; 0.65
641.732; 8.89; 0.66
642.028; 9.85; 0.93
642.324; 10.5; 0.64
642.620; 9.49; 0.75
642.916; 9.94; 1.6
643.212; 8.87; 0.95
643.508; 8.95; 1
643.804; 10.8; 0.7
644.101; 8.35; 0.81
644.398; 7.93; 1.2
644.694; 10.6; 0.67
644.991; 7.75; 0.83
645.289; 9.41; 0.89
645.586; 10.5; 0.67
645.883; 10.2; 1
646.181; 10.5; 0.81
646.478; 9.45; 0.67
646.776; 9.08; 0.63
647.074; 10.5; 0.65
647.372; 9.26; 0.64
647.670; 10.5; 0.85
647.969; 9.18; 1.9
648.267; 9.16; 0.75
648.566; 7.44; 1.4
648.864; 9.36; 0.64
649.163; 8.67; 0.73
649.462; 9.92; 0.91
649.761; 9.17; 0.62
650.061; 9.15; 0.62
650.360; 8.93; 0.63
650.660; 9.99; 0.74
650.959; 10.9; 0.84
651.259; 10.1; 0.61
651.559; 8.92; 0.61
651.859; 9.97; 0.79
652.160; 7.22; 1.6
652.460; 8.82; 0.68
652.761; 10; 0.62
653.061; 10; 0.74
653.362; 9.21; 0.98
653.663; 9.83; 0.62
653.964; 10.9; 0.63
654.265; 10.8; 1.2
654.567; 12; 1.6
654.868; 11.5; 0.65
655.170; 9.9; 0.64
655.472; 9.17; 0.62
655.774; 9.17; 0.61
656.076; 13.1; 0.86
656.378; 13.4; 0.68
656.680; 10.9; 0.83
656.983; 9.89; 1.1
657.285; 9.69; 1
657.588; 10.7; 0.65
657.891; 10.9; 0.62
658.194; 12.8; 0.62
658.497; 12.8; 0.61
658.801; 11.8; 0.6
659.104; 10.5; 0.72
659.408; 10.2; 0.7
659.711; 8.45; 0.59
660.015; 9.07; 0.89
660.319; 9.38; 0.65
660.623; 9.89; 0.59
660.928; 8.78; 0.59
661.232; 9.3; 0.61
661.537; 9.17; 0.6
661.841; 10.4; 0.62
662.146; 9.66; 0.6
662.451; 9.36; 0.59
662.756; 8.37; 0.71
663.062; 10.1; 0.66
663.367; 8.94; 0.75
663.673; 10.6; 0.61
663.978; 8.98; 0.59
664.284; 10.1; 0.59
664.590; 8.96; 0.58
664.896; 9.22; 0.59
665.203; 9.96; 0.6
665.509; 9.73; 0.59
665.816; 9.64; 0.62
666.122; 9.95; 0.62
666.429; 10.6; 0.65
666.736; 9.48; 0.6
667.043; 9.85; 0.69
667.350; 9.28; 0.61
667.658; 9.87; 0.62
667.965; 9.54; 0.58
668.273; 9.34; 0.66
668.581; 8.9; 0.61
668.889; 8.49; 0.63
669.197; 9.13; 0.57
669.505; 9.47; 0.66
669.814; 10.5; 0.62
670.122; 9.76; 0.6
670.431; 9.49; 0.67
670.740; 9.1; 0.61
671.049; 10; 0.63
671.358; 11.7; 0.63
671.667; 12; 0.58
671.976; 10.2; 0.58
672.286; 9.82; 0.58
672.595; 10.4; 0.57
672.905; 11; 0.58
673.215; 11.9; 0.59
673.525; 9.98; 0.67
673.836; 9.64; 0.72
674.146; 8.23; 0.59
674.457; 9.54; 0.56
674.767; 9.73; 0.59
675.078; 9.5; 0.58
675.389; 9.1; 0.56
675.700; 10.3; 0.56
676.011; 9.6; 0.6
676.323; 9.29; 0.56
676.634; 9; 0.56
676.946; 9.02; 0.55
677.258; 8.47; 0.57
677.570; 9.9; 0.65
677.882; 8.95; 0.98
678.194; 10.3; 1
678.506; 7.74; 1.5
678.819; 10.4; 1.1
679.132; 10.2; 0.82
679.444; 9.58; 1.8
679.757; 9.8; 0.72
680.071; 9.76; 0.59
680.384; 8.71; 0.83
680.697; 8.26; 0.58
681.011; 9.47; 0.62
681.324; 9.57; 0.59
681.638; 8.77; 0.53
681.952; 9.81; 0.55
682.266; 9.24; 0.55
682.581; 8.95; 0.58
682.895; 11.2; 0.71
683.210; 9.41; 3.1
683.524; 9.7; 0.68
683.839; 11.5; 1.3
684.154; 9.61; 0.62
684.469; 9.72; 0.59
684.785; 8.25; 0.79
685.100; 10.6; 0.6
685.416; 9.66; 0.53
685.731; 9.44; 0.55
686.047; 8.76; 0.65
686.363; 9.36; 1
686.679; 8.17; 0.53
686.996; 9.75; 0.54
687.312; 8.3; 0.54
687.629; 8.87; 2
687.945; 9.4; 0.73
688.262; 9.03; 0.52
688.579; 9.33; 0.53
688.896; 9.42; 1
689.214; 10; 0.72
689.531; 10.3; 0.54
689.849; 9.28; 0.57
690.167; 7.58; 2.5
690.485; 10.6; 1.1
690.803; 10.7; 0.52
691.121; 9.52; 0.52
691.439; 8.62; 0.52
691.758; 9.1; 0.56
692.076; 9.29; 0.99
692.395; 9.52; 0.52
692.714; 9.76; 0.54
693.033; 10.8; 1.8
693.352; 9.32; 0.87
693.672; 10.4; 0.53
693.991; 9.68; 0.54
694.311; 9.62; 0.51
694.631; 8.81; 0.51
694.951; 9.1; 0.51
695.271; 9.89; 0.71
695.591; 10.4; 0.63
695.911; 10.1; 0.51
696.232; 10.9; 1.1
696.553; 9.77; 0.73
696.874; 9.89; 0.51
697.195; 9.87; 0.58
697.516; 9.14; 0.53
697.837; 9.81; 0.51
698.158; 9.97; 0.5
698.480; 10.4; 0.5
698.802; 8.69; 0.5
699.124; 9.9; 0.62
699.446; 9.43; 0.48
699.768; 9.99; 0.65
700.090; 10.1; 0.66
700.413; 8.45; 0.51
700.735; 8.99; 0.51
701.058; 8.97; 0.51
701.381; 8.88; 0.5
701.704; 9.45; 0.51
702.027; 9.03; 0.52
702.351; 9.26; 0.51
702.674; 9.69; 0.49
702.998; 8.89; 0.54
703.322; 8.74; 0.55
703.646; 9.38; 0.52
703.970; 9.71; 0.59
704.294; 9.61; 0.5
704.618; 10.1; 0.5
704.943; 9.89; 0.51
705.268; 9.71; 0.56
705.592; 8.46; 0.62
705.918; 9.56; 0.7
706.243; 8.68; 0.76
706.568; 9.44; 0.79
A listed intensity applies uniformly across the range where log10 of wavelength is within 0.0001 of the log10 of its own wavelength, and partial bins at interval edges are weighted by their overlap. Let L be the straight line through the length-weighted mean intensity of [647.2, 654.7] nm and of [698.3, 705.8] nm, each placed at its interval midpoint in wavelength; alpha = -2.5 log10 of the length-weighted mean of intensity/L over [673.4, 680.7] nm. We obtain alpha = 0.01 mag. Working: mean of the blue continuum 9.57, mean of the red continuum 9.38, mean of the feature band 9.4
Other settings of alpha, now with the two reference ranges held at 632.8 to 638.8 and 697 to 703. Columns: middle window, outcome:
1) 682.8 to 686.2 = -0.04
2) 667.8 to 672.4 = -0.05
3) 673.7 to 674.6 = 0.03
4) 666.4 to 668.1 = -0.04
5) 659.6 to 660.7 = 0.02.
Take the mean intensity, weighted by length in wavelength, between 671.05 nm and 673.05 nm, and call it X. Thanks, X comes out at 10.8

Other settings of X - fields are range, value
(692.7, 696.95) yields 9.89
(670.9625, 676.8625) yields 10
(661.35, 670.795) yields 9.55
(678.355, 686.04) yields 9.54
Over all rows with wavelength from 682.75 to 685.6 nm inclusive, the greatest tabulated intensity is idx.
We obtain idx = 11.5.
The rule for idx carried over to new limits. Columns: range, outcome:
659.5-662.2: 10.4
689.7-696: 10.8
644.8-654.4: 10.9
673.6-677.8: 10.3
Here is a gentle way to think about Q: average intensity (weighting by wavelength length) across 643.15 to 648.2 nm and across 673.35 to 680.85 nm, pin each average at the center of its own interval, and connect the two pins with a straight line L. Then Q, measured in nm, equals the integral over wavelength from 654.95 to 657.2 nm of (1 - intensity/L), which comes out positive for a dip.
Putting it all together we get -0.31 nm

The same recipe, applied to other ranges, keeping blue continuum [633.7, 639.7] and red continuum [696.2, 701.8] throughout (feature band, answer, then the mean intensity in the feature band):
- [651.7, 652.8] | 0.05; 8.9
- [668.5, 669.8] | 0.04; 9.16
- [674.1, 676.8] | 0.01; 9.41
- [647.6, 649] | 0.04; 9.05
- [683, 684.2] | -0.08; 10.1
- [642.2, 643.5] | -0.04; 9.61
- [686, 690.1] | 0.13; 9.2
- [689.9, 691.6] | 0.02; 9.39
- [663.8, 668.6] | -0.10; 9.61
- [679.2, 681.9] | 0.05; 9.3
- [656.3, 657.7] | -0.21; 10.8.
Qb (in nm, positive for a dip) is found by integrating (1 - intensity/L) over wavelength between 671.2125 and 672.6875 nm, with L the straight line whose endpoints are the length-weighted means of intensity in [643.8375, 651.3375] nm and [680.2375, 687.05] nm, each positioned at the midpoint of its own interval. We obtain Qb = -0.22 nm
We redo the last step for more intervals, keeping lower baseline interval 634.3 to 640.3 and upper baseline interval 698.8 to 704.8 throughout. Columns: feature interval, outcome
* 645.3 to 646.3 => -0.10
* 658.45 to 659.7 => -0.21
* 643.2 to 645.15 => 0.05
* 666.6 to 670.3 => -0.06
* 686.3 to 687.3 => 0.04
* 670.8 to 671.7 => -0.15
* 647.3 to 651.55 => -0.05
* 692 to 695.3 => -0.11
